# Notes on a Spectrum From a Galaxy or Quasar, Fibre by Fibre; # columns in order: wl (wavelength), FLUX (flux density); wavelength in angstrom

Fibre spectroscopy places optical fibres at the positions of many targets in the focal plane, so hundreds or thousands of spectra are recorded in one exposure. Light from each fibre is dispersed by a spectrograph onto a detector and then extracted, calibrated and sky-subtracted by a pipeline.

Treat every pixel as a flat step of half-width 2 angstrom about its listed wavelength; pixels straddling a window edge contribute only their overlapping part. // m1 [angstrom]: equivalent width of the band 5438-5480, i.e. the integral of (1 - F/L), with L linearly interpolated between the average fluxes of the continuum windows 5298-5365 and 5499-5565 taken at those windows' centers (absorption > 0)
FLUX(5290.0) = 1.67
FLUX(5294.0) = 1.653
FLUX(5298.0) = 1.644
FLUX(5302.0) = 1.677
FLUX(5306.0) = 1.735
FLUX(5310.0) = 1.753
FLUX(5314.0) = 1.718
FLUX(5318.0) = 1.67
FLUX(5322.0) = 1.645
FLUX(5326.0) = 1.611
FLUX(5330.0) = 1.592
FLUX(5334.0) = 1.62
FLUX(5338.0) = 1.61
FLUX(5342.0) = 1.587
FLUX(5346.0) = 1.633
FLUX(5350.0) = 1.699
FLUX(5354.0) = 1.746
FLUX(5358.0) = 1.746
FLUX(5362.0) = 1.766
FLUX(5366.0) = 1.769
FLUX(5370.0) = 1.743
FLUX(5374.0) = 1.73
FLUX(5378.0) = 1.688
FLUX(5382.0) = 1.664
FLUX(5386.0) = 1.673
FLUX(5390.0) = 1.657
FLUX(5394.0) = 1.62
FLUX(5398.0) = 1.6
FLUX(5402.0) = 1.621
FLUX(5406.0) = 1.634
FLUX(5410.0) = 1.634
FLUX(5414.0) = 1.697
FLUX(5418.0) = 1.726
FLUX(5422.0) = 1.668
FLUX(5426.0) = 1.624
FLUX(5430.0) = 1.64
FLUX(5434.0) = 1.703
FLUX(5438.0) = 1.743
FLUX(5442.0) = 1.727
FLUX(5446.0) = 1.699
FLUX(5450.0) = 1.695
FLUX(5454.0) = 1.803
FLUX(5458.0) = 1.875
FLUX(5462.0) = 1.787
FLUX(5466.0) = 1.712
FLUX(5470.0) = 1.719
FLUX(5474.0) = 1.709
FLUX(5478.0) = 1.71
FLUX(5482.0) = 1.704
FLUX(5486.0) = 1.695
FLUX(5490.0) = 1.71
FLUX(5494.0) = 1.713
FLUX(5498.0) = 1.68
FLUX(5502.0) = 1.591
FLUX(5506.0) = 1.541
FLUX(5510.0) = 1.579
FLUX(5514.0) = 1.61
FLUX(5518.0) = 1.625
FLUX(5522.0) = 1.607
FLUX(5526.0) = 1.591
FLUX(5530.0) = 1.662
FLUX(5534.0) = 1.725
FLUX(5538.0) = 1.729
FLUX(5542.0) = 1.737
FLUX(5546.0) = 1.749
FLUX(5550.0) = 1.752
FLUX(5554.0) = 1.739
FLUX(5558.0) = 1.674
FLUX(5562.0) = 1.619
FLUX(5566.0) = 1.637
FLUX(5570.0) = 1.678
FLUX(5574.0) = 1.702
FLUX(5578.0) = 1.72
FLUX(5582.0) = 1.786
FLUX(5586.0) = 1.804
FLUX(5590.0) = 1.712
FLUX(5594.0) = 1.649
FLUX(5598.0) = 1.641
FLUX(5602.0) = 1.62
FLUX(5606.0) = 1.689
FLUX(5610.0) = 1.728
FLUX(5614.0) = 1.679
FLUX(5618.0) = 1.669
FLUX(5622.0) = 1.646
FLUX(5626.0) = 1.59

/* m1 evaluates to -2.0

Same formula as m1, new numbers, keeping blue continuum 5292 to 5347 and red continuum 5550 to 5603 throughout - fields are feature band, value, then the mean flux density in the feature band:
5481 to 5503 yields -0.1 angstrom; 1.69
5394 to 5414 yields 0.5 angstrom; 1.63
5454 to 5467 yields -1.0 angstrom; 1.8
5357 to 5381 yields -1.1 angstrom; 1.74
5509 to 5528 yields 0.9 angstrom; 1.6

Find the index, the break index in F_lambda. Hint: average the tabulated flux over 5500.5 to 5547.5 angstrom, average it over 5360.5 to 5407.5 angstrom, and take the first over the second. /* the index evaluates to 1.0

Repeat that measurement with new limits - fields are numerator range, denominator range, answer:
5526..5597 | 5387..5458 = 1.01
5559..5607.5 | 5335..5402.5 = 1.00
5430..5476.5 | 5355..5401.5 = 1.03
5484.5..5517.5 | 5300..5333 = 0.98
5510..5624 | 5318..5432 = 1.01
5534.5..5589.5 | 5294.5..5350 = 1.04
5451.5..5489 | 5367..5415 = 1.05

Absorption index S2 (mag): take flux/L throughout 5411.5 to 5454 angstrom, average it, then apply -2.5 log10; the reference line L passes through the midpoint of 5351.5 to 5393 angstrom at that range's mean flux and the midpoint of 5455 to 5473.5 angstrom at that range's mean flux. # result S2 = 0.034 mag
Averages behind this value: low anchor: 1.72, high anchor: 1.77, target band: 1.7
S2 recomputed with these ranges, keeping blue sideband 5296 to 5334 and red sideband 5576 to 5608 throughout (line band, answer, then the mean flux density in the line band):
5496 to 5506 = 0.05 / 1.62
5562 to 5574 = 0.03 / 1.66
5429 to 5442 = -0.01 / 1.7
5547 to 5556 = -0.03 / 1.75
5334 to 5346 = 0.04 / 1.61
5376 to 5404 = 0.02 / 1.65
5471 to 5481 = -0.01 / 1.71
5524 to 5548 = 0.00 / 1.7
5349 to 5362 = -0.04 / 1.74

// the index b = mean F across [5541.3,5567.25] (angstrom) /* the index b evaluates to 1.7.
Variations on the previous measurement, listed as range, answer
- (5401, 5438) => 1.67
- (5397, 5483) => 1.7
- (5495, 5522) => 1.61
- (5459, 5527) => 1.67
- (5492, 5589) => 1.68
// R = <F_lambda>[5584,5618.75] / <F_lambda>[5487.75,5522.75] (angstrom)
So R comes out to 1.04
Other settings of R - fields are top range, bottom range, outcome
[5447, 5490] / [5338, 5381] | 1.02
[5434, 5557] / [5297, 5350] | 1.03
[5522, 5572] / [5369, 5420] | 1.01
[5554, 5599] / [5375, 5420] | 1.02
